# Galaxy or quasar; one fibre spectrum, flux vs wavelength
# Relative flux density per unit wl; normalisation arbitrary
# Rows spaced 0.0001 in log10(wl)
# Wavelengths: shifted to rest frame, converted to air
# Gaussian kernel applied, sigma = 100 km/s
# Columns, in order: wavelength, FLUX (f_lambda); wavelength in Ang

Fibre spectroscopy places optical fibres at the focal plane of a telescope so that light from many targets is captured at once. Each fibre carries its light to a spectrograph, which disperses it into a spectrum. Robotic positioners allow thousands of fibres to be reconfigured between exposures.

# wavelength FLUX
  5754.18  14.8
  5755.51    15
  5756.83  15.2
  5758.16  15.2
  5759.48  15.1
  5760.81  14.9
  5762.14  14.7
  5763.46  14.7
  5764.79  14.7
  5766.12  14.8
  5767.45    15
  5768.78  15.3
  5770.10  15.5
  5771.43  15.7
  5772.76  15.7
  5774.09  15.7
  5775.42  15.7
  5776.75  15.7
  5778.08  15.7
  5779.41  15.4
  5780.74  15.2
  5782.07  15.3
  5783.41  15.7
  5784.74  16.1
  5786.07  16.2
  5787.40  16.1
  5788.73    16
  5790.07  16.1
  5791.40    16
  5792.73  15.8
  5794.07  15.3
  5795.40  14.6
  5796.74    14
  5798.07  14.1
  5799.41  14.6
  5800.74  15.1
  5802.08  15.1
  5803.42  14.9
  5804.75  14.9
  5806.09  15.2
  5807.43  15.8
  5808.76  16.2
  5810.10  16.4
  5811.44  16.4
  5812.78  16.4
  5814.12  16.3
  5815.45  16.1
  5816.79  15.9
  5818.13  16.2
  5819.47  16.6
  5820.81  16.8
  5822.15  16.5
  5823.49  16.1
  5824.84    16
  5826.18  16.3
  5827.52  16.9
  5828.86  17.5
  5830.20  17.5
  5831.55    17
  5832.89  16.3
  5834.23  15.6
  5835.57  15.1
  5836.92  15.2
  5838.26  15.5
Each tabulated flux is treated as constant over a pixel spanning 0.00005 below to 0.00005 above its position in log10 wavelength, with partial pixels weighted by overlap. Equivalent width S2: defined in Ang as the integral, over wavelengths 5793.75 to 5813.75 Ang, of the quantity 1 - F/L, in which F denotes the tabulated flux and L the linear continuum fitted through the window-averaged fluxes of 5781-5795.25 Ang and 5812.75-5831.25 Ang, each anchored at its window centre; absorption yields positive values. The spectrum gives 1.1 Ang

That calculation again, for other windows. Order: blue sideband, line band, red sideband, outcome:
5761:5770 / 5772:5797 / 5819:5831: -0.24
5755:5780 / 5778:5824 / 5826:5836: 0.77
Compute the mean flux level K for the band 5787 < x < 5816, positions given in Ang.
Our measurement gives 15.5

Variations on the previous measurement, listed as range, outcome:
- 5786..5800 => 15.3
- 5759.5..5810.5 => 15.4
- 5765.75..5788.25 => 15.6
